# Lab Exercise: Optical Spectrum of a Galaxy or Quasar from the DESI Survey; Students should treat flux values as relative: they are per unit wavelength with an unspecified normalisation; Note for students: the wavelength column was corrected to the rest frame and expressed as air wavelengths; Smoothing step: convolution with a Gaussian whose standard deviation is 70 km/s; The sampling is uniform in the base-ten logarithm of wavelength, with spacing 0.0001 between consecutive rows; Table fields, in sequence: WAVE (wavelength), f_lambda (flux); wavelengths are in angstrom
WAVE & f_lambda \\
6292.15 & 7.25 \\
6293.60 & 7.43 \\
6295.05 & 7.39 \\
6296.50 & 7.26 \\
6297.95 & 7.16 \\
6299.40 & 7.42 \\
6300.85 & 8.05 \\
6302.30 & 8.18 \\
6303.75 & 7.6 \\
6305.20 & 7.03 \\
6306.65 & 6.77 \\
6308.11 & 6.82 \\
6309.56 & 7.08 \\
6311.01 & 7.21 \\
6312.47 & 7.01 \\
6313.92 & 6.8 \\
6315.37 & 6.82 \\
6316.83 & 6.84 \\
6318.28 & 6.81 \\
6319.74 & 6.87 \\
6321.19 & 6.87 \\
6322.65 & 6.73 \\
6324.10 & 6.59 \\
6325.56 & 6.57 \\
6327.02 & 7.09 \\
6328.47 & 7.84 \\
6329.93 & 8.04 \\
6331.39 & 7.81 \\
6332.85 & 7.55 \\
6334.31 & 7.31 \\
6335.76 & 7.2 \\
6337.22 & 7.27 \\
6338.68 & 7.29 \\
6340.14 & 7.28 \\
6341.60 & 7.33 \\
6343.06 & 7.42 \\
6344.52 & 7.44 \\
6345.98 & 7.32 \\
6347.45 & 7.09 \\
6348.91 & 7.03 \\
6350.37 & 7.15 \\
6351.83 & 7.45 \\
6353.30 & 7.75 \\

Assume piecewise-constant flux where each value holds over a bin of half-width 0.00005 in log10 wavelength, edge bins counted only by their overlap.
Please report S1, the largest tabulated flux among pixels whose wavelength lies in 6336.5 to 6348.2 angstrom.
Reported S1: 7.44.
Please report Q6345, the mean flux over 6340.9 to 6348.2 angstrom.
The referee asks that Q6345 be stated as 7.31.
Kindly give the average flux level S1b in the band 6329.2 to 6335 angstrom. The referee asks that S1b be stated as 7.67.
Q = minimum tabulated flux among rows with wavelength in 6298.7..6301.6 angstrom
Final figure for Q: 7.42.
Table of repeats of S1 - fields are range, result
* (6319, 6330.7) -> 8.04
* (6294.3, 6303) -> 8.18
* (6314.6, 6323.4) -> 6.87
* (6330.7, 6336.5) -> 7.81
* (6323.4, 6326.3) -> 6.59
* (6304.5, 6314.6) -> 7.21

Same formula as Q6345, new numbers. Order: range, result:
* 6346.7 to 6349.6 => 7.04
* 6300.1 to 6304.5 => 7.94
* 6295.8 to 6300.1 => 7.28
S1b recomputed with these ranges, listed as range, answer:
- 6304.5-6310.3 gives 6.93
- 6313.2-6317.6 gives 6.82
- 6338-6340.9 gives 7.28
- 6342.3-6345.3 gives 7.43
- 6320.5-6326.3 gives 6.68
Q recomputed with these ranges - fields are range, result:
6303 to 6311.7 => 6.77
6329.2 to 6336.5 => 7.2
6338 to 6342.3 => 7.28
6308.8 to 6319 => 6.8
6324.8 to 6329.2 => 6.57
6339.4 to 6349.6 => 7.03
